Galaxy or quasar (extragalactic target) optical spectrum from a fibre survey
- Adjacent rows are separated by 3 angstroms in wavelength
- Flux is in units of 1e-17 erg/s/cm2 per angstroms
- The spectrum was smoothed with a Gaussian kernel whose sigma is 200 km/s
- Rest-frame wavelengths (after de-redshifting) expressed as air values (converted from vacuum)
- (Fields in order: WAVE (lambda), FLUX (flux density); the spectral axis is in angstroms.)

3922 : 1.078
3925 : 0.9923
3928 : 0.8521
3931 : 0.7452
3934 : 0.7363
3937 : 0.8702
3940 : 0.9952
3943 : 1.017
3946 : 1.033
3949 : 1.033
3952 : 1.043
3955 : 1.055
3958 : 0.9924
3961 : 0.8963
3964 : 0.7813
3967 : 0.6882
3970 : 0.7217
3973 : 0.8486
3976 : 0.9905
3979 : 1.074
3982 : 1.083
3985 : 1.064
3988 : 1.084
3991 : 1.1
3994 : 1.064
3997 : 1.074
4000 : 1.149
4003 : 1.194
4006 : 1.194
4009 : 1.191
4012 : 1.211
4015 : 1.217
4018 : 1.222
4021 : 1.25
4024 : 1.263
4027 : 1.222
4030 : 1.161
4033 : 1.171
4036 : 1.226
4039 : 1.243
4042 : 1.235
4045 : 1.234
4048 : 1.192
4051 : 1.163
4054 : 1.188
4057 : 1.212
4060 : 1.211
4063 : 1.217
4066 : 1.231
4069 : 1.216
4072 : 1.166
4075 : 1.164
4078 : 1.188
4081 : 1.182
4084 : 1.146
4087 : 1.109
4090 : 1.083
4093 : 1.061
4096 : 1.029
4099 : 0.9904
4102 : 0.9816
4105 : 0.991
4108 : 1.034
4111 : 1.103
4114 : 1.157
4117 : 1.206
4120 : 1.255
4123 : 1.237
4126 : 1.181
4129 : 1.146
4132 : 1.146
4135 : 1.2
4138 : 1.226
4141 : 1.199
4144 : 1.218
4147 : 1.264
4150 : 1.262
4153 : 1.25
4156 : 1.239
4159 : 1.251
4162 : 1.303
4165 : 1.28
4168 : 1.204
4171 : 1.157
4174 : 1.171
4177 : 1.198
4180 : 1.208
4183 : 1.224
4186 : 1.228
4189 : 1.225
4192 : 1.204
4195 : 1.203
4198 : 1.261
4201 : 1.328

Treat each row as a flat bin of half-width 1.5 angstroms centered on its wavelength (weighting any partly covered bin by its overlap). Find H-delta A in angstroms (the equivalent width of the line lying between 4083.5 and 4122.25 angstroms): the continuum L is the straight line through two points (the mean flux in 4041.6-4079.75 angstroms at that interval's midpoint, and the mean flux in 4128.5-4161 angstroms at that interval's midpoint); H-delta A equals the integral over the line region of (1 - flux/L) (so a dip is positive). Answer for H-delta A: 3.9 angstroms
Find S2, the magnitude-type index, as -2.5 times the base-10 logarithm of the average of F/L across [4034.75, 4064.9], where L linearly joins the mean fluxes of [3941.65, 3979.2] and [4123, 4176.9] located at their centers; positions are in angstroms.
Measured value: -0.14 mag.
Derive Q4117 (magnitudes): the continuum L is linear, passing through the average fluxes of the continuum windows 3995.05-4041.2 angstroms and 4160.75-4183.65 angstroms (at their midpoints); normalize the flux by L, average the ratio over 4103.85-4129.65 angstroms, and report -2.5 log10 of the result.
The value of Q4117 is 0.06 mag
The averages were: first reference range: 1.2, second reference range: 1.22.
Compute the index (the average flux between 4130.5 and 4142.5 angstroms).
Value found 1.19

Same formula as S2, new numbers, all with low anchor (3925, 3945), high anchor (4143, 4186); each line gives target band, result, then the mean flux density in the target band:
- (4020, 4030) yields -0.206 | 1.23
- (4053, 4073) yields -0.124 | 1.21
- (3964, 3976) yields 0.190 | 0.786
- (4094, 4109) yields 0.131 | 1.01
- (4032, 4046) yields -0.176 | 1.22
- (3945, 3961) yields -0.123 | 1.02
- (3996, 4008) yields -0.176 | 1.16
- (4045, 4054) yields -0.128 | 1.19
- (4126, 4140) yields 0.002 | 1.18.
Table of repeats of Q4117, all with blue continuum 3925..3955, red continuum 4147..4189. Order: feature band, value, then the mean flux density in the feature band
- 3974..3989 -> -0.07 mag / 1.05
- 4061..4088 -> -0.07 mag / 1.18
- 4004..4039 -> -0.17 mag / 1.21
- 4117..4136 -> -0.02 mag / 1.19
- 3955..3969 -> 0.12 mag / 0.858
